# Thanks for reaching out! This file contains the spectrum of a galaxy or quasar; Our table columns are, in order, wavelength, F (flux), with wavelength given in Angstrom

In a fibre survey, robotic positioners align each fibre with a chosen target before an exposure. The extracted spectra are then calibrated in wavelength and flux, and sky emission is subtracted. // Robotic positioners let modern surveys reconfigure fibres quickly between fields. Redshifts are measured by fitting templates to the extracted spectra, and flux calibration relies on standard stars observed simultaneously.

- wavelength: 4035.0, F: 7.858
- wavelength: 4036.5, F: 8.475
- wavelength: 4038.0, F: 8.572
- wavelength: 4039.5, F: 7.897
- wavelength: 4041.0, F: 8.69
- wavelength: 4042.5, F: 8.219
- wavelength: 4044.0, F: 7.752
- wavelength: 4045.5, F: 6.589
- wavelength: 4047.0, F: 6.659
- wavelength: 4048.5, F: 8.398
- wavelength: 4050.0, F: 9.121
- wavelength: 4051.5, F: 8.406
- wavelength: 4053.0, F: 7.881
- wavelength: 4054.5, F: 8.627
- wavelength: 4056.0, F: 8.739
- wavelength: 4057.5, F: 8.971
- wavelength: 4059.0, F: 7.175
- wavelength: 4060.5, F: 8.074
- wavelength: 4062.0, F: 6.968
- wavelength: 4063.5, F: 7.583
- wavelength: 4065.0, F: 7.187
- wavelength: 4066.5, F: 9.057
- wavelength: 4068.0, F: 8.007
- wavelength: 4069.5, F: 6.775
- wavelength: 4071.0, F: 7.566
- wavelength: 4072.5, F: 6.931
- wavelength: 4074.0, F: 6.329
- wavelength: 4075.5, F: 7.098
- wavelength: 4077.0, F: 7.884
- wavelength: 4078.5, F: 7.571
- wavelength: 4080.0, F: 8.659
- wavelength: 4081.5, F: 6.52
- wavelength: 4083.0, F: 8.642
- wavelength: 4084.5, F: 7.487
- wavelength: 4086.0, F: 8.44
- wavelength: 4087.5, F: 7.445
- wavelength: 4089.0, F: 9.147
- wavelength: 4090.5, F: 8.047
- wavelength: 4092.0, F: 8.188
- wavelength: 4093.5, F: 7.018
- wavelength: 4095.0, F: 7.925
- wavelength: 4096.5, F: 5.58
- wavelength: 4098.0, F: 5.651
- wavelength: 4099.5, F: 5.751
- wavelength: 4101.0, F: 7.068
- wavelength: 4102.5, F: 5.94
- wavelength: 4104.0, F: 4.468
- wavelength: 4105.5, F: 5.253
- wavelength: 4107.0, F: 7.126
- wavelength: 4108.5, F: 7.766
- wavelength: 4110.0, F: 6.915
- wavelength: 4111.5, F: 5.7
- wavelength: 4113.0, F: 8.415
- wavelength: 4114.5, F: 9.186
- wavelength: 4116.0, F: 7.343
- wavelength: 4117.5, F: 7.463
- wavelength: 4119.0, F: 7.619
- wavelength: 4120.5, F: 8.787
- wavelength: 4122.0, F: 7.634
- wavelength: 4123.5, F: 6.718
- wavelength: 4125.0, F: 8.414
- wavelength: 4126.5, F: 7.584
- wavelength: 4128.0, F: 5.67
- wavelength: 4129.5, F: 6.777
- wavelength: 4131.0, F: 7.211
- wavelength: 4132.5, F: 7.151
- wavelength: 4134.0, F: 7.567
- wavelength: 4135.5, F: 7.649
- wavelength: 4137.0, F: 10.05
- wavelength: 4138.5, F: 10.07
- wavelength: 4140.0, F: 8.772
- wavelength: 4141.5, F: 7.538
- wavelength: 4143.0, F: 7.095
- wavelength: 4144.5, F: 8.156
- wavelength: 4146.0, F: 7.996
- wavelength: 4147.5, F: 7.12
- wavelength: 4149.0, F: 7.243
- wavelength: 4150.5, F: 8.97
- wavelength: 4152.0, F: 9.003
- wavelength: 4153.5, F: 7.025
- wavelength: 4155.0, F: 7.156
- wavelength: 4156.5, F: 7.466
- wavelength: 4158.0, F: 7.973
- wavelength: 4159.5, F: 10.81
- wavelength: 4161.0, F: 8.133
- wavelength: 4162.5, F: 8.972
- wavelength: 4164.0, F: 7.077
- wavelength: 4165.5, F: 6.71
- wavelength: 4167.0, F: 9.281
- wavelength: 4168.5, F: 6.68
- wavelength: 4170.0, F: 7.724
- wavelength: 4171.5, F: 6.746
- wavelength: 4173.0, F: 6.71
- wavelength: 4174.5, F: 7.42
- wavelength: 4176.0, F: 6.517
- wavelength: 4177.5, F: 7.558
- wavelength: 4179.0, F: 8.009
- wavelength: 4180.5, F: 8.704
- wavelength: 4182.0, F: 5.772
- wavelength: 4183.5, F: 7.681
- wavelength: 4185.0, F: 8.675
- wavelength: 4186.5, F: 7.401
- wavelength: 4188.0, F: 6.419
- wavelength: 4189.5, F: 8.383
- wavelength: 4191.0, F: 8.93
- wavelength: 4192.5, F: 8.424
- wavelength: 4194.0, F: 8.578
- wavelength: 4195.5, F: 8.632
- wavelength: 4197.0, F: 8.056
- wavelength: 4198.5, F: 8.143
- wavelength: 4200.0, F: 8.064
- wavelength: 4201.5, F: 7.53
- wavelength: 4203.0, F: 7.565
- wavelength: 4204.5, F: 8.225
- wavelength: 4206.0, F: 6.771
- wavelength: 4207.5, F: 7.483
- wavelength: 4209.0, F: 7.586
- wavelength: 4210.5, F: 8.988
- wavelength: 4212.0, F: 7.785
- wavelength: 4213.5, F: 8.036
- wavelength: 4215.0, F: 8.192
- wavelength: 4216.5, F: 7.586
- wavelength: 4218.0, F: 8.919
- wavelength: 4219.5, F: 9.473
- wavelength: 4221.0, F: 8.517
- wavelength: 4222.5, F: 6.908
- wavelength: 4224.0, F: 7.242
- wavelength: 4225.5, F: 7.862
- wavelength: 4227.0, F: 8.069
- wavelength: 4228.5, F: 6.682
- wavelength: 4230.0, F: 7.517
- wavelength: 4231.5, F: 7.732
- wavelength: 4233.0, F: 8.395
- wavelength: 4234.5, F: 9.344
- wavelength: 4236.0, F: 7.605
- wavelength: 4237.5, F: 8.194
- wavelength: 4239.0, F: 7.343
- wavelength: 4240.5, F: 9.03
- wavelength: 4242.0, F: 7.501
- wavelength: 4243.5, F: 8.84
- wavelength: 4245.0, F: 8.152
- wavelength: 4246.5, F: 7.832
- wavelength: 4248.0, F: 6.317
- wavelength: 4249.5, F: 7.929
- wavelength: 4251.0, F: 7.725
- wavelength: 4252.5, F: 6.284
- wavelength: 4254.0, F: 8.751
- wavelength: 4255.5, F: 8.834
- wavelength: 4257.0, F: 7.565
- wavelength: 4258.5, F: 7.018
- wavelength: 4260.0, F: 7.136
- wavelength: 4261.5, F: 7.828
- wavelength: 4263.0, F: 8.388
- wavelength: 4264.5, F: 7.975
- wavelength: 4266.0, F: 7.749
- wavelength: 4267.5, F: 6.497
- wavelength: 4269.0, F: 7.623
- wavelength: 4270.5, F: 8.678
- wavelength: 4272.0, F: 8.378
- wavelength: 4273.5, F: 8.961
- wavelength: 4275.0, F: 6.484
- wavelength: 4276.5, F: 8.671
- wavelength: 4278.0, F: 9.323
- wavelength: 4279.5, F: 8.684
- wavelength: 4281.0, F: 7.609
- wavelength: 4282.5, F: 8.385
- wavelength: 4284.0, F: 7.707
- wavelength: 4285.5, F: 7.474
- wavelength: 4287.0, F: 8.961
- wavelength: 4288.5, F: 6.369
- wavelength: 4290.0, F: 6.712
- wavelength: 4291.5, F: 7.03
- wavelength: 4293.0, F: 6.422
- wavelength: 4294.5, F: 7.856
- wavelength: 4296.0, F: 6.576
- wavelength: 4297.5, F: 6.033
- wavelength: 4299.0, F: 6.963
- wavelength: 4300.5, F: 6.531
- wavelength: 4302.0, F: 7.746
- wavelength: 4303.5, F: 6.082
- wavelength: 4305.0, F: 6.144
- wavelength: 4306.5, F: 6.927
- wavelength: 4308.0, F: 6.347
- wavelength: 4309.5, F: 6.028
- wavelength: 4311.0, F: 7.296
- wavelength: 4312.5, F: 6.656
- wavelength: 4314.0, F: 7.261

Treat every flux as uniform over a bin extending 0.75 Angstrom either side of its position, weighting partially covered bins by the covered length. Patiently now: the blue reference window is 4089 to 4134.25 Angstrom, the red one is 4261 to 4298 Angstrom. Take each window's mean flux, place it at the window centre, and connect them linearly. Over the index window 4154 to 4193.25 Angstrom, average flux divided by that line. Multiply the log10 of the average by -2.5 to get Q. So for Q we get -0.061 mag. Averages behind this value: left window 7.09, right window 7.71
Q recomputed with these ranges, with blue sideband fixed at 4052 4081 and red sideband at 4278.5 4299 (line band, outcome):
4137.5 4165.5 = -0.072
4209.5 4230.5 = -0.069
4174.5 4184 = 0.027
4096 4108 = 0.286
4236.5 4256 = -0.062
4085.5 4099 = 0.036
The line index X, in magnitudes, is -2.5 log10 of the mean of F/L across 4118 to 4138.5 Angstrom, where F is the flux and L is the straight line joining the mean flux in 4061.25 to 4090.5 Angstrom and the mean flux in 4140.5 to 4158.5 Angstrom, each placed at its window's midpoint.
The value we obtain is 0.00 mag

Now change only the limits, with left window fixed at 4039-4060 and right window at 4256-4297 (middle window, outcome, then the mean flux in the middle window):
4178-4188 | 0.04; 7.61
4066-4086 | 0.06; 7.59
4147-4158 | 0.02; 7.74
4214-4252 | -0.02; 7.95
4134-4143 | -0.08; 8.57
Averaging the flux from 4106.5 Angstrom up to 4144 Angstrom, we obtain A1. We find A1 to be 7.7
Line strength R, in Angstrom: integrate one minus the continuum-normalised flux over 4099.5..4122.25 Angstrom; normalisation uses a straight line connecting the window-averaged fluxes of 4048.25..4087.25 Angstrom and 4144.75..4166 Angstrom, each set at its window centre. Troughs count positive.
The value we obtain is 2.5 Angstrom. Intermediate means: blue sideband 7.84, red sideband 7.99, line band 7.06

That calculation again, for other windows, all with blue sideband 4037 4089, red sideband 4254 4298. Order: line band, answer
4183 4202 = -0.8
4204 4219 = -0.4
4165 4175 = 0.6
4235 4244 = -0.4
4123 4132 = 0.8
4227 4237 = -0.2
